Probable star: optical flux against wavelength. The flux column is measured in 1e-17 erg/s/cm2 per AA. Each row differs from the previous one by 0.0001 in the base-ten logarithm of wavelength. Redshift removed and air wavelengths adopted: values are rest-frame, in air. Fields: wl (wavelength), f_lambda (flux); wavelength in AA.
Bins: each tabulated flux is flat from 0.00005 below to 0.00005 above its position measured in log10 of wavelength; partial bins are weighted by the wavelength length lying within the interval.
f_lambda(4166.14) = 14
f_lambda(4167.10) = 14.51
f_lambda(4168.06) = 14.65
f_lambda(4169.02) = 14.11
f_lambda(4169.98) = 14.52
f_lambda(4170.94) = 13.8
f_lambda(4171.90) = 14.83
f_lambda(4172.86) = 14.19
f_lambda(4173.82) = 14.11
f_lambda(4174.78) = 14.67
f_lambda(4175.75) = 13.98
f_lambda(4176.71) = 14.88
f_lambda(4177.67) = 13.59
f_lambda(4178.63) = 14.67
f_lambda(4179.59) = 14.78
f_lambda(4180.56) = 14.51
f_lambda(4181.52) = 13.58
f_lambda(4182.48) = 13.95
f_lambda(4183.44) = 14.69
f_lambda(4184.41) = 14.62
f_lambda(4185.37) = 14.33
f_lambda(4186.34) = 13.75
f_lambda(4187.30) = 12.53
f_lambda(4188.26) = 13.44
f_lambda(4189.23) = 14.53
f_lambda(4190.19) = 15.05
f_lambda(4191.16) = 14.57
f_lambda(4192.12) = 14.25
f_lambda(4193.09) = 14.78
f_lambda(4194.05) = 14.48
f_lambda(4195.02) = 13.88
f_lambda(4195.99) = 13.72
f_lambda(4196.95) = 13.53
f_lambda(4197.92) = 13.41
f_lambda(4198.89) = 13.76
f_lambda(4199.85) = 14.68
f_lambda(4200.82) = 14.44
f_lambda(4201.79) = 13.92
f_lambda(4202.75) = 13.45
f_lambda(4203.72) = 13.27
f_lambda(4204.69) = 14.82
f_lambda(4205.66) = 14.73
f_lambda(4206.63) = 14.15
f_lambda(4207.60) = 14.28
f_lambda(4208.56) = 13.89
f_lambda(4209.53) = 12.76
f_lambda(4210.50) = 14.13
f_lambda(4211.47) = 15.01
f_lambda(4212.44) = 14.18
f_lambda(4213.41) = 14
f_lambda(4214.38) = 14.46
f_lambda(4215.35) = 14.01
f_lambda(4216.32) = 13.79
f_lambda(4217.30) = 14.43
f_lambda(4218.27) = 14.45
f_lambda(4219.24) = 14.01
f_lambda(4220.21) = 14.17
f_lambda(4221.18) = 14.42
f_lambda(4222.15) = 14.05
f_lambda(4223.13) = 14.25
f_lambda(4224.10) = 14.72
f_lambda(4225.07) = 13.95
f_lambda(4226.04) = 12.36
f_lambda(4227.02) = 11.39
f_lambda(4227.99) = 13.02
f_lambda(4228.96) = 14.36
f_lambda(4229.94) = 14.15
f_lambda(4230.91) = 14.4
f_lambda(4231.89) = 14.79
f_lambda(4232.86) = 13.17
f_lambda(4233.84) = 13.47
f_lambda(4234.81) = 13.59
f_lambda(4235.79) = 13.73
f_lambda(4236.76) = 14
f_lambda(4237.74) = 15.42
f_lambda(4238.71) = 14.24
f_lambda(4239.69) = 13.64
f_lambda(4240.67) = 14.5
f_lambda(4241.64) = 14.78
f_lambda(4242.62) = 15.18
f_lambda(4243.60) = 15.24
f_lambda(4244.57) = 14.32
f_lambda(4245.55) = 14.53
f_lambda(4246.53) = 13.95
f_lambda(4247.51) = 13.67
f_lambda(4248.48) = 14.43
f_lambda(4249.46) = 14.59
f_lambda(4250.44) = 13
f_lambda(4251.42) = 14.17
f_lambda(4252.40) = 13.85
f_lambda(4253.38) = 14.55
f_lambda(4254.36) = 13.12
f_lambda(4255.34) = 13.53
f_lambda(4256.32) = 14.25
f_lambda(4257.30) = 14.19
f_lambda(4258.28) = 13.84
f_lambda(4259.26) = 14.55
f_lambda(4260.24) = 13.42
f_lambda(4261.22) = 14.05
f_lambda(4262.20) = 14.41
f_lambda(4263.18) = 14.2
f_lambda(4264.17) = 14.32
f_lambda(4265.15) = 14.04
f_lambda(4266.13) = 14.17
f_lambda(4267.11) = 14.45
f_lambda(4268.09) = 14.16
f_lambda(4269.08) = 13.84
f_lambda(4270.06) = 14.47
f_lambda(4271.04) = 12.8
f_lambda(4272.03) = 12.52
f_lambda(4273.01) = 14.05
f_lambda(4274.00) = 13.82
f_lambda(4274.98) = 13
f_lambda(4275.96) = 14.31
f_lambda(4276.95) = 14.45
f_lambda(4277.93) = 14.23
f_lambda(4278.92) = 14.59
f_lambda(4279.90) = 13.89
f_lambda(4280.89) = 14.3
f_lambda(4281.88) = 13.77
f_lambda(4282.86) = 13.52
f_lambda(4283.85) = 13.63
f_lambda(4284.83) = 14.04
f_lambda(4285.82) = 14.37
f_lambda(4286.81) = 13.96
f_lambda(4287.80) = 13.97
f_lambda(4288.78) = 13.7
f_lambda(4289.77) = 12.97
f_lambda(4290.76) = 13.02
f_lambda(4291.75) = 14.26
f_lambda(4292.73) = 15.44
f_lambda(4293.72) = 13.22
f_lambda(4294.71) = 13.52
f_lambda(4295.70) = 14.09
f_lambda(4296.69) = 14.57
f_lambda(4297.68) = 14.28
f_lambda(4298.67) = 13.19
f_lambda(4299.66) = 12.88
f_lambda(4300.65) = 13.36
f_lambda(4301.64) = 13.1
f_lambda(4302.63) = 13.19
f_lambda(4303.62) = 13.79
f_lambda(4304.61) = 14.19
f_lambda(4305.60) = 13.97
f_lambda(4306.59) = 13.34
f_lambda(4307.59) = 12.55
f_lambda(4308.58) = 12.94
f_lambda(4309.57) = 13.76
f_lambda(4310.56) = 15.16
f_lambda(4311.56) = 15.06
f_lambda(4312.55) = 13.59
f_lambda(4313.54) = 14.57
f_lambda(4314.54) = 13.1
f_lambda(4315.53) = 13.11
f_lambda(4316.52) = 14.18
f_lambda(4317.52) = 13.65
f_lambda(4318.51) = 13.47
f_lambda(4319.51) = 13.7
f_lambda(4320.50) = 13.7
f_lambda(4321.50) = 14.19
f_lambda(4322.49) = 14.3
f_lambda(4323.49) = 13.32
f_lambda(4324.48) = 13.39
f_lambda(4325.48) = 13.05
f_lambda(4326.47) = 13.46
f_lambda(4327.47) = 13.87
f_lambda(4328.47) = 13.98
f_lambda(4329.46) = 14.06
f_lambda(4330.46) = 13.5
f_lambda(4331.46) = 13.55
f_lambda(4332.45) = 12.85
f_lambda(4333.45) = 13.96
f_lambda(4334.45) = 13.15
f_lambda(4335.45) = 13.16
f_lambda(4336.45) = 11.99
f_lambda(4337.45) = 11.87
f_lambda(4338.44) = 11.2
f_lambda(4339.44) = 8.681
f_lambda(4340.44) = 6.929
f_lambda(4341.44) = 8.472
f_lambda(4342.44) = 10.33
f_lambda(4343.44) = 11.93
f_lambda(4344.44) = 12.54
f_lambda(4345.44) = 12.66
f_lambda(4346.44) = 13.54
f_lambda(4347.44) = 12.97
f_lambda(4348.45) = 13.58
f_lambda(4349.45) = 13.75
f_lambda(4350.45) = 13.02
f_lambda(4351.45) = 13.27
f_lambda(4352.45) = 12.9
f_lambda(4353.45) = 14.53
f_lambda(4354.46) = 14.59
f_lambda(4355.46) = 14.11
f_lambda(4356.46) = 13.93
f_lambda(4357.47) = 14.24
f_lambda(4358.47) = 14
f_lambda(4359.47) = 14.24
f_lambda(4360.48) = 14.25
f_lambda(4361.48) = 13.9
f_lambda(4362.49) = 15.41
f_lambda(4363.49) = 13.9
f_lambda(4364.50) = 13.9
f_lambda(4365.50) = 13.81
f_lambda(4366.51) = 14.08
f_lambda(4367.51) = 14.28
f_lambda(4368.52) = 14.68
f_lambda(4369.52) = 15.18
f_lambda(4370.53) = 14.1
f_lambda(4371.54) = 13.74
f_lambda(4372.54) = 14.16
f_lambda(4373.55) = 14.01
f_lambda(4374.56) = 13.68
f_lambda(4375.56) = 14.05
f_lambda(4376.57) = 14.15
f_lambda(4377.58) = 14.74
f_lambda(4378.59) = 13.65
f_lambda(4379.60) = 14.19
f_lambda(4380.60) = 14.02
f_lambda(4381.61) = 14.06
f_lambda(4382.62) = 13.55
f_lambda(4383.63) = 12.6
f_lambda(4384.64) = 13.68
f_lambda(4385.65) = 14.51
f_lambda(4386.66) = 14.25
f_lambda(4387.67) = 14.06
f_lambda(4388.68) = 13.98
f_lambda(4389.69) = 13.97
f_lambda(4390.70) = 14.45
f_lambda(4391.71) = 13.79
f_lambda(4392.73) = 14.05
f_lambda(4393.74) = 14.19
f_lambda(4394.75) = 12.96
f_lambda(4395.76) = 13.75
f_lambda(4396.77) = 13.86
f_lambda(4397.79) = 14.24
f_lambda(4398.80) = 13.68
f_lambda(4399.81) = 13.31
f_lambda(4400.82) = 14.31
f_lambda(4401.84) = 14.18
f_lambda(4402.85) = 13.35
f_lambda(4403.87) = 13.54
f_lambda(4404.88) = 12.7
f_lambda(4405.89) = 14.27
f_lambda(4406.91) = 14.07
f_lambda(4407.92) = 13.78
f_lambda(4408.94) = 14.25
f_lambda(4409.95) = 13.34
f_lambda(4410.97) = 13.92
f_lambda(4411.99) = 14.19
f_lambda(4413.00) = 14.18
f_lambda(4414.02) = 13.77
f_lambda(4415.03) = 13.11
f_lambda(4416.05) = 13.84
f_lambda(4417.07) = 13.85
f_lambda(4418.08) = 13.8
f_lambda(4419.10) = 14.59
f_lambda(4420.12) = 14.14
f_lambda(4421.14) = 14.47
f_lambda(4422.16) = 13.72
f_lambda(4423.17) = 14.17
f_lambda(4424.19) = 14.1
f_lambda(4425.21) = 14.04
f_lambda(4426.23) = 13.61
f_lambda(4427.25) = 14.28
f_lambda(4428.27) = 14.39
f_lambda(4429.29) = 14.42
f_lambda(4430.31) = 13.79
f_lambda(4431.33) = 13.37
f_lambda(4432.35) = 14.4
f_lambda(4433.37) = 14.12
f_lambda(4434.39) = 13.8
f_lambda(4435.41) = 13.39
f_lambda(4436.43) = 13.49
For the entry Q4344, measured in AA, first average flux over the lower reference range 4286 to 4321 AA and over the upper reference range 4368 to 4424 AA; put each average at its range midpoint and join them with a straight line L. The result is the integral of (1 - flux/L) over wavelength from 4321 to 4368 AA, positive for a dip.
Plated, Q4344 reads 2.4 AA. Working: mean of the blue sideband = 13.7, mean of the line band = 13.1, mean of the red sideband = 13.9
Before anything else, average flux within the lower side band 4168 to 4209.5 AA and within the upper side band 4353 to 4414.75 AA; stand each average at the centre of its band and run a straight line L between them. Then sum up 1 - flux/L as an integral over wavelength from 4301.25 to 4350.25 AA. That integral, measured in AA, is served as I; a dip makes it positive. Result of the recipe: 3.6 AA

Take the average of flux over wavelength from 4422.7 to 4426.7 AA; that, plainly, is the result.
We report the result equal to 14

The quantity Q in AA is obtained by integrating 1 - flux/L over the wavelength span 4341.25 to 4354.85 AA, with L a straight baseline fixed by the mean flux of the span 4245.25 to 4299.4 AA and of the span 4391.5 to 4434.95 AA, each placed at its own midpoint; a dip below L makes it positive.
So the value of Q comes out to 1.1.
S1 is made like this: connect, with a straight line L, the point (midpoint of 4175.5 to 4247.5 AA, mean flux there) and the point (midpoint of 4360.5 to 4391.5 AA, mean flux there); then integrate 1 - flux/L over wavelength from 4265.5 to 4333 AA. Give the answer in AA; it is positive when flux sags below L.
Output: 1.6 AA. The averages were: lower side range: 14.1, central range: 13.8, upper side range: 14.1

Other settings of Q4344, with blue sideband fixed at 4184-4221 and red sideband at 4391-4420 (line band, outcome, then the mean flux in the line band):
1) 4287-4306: 0.3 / 13.7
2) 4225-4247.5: 0.1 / 14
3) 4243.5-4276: 0.1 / 14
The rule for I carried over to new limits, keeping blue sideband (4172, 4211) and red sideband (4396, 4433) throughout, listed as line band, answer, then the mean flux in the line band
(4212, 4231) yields 0.2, 13.9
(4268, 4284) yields 0.2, 13.8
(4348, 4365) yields 0.0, 14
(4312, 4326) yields 0.3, 13.7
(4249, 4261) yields 0.1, 13.9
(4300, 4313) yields 0.3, 13.7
